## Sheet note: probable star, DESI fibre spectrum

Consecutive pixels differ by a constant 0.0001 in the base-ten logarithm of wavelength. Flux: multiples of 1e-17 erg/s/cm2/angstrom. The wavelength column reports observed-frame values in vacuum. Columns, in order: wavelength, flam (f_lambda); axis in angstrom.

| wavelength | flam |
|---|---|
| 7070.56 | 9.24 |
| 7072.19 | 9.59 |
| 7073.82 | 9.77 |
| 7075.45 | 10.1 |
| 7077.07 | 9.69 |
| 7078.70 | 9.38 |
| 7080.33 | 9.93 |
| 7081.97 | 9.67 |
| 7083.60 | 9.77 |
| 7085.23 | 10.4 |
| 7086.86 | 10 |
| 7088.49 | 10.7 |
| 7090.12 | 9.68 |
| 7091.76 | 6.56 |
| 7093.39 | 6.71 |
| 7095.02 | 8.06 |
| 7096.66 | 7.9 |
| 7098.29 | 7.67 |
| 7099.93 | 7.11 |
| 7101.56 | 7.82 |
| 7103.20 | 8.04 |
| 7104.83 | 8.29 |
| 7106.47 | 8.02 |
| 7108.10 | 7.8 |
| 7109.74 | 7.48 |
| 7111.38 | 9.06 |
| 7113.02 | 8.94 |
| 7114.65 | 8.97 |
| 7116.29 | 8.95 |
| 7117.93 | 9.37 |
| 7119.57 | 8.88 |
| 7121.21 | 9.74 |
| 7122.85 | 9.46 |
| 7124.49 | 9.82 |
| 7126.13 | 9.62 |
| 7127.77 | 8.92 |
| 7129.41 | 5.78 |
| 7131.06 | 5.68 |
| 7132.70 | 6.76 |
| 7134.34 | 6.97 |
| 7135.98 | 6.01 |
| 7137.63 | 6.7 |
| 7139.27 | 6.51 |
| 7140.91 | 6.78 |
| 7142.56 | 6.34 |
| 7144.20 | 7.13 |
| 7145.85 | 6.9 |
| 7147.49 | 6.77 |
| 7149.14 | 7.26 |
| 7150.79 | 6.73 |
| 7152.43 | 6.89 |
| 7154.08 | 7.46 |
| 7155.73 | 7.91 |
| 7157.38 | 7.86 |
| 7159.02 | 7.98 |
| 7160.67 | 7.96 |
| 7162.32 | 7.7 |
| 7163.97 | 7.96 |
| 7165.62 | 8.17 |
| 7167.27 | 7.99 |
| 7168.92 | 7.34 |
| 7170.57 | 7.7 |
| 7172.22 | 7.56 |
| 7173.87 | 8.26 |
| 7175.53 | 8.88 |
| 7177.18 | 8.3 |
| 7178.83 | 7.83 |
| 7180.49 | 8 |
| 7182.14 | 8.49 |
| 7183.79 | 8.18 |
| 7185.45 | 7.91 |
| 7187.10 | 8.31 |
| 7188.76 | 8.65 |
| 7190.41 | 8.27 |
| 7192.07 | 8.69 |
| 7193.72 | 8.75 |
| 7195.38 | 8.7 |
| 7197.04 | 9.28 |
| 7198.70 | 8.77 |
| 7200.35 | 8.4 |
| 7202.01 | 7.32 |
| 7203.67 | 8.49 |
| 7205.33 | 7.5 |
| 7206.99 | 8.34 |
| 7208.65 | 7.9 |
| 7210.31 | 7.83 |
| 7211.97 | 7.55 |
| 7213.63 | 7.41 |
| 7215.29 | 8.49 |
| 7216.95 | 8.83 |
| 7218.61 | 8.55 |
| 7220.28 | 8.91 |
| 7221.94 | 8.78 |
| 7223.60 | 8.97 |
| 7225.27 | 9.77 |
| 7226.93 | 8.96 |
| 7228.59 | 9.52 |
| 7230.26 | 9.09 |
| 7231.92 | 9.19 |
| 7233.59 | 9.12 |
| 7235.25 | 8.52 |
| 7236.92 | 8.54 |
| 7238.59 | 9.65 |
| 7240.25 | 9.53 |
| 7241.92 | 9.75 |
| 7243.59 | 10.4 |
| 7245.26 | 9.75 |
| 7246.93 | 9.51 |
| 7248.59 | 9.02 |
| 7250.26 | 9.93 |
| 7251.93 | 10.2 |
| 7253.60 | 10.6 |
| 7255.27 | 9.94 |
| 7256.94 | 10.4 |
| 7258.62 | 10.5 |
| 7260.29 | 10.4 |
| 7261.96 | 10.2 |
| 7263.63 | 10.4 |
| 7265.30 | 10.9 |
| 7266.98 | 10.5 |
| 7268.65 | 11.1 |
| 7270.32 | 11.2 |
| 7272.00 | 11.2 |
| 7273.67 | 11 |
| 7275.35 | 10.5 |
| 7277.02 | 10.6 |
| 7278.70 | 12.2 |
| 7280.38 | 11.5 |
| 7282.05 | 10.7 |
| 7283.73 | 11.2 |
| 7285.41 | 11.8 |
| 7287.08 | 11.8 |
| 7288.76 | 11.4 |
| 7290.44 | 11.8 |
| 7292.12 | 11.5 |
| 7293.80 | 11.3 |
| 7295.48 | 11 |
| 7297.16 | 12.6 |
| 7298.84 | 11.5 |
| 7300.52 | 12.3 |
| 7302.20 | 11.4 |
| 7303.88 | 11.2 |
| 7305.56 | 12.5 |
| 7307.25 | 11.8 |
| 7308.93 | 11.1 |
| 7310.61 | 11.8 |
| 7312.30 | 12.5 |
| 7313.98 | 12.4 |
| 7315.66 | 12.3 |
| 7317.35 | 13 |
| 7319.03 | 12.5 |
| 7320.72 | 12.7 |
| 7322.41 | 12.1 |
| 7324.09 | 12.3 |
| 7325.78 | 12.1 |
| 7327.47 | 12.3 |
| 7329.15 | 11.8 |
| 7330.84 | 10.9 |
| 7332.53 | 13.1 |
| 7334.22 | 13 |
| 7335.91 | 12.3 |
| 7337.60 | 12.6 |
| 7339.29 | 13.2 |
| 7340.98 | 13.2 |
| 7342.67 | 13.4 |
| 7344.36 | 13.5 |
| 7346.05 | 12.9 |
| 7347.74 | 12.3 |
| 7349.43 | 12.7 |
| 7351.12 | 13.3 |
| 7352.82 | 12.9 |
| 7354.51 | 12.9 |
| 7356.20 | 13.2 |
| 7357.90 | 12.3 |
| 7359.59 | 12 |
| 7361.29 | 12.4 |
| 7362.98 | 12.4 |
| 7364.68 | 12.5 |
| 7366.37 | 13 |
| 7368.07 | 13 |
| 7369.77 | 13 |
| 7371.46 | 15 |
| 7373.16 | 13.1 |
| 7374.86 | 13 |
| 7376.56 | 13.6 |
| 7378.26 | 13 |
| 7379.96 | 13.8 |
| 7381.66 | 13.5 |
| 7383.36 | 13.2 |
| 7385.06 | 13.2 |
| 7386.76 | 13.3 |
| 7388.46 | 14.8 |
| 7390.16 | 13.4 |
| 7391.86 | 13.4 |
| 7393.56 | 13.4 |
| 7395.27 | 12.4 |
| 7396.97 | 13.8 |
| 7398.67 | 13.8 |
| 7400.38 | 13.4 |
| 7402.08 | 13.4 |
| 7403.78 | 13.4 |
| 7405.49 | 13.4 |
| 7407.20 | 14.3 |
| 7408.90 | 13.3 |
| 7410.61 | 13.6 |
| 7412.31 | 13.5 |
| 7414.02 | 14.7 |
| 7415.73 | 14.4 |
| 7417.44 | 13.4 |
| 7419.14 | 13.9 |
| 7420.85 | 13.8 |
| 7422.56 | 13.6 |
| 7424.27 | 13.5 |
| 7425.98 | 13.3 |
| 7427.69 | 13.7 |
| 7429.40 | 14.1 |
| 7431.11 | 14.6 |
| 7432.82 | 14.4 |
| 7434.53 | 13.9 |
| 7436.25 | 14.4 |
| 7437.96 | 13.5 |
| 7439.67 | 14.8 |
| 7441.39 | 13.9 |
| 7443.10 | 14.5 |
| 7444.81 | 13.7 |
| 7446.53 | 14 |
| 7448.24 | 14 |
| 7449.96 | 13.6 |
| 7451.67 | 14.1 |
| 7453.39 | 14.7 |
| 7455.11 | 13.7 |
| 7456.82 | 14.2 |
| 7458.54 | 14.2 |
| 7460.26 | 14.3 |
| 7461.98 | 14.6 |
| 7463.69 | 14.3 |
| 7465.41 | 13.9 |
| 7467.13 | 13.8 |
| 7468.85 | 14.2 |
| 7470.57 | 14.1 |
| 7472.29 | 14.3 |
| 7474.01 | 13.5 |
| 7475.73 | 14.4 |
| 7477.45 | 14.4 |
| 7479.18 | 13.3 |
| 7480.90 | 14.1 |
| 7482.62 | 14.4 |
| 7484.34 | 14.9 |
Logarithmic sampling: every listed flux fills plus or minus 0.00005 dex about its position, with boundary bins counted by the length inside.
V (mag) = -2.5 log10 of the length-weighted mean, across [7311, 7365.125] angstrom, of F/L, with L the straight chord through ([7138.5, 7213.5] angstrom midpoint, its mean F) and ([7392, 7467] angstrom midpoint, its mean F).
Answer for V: -0.079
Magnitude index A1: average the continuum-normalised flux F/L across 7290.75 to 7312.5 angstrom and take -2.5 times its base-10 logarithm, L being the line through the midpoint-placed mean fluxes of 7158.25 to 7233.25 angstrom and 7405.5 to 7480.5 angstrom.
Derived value -0.09 mag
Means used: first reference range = 8.35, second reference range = 14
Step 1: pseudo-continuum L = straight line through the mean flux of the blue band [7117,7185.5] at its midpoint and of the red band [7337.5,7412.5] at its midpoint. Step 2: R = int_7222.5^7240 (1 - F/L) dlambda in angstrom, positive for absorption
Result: 1.0 angstrom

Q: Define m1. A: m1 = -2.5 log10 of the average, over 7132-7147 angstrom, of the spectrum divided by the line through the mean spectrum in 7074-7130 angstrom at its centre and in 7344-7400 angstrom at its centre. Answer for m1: 0.37 mag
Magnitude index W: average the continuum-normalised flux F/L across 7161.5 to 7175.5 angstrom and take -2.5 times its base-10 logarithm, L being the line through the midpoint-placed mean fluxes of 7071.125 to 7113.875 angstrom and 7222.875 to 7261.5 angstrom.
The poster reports 0.17 mag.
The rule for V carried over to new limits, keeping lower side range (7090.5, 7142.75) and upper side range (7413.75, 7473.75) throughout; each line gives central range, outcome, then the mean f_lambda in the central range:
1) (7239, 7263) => 0.04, 10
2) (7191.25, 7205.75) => 0.12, 8.46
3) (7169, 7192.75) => 0.11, 8.19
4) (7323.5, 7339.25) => -0.03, 12.3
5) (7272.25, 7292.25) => -0.03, 11.3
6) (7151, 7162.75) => 0.13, 7.63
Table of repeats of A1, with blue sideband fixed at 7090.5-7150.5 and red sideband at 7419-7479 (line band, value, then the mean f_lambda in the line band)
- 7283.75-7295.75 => -0.05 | 11.5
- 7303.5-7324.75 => -0.07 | 12.2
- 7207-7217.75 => 0.18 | 8.03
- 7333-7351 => -0.08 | 12.9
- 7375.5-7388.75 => -0.06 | 13.5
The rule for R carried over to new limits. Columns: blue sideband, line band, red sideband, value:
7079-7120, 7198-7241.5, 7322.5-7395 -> 8.3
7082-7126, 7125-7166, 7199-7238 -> 6.6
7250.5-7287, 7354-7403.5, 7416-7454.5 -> -1.2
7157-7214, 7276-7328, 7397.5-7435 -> -4.0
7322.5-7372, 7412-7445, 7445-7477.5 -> -0.7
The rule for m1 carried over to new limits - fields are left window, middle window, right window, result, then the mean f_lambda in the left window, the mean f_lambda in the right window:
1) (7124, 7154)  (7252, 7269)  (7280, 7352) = 0.010 mag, 7.07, 12.2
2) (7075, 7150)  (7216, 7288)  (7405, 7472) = 0.066 mag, 8.21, 14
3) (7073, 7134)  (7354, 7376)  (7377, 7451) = 0.002 mag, 8.65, 13.7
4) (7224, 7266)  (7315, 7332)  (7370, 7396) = -0.032 mag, 9.74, 13.5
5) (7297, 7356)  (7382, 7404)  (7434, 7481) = -0.016 mag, 12.4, 14.1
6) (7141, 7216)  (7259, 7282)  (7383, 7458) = -0.076 mag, 7.9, 13.8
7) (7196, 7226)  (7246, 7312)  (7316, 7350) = -0.032 mag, 8.39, 12.6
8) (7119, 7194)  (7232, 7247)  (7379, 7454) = 0.033 mag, 7.77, 13.8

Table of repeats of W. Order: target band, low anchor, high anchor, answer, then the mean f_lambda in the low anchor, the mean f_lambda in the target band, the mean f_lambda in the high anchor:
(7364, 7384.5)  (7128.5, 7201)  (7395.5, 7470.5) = -0.06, 7.65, 13.3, 13.9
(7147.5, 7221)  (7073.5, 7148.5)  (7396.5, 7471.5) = 0.18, 8.26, 8.06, 13.9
